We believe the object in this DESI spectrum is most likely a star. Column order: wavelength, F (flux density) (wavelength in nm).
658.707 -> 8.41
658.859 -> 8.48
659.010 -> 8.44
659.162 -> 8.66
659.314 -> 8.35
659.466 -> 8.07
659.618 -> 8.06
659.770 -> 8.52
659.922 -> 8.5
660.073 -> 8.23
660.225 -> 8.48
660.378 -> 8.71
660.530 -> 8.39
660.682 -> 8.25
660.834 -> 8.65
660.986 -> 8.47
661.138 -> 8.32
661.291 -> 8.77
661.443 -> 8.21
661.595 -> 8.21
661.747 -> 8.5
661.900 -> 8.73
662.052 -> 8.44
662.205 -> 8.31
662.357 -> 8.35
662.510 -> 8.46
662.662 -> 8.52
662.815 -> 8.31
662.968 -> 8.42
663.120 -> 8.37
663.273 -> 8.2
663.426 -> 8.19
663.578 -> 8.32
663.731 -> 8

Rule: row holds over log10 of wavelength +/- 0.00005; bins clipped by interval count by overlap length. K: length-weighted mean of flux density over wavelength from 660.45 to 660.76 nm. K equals 8.34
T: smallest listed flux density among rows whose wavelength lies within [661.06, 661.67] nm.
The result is 8.21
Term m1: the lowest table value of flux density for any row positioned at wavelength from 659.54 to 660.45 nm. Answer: 8.06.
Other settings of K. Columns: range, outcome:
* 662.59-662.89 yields 8.4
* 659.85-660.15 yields 8.39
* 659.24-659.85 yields 8.24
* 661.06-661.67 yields 8.38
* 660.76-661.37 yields 8.55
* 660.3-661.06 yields 8.49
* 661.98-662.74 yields 8.41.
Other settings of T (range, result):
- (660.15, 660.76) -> 8.25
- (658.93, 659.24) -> 8.44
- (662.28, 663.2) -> 8.31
